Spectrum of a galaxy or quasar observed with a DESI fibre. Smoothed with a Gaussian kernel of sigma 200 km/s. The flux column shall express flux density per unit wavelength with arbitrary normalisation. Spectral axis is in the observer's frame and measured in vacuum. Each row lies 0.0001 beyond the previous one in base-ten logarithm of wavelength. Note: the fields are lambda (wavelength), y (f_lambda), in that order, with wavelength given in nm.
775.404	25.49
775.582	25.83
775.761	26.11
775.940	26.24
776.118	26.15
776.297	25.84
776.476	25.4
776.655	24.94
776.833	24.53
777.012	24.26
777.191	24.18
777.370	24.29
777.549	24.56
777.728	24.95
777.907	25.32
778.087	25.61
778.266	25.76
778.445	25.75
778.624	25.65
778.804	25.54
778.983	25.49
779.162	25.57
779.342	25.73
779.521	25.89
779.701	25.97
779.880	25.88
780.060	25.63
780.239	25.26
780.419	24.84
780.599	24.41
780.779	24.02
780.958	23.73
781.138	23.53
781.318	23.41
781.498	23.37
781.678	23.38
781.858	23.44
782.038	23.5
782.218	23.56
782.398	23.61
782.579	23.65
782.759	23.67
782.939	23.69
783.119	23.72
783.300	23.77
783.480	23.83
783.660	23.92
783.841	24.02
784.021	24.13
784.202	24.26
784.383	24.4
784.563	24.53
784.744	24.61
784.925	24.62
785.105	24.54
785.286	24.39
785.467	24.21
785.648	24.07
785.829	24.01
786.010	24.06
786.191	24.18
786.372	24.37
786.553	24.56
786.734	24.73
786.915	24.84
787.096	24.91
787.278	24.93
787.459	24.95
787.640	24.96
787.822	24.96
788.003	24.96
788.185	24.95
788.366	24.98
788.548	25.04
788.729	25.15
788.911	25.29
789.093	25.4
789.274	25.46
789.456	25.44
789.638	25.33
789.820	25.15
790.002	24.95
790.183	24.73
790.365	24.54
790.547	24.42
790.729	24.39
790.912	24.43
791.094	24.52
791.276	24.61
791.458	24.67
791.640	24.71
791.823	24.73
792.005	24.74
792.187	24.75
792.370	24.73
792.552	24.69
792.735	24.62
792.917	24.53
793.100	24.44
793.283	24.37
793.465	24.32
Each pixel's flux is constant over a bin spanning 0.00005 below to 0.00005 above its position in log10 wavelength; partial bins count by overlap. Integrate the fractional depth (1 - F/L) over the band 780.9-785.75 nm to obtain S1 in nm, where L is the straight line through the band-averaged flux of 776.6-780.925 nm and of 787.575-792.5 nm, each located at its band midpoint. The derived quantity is 0.22 nm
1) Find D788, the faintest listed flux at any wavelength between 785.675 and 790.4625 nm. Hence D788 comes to 24.01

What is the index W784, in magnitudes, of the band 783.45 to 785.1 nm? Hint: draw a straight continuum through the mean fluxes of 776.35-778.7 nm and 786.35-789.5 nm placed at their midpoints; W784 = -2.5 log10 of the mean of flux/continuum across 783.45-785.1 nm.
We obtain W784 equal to 0.03 mag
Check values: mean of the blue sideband 25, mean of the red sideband 25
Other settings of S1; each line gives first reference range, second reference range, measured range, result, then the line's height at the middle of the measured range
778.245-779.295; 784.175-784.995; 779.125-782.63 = 0.11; 25.2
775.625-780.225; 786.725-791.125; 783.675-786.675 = 0.10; 25.1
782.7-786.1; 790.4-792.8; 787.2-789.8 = -0.08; 24.4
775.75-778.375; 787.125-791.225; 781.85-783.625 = 0.10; 25.1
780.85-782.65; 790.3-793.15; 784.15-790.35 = -0.17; 24.1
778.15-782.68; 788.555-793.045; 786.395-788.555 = -0.01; 24.8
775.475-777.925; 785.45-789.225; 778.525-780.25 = -0.04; 25.1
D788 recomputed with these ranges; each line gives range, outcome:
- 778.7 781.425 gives 23.41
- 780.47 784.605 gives 23.37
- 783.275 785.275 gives 23.77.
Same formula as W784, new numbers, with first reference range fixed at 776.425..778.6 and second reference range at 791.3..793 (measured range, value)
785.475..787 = 0.02 mag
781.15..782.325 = 0.06 mag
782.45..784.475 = 0.04 mag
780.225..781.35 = 0.03 mag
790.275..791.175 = 0.01 mag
